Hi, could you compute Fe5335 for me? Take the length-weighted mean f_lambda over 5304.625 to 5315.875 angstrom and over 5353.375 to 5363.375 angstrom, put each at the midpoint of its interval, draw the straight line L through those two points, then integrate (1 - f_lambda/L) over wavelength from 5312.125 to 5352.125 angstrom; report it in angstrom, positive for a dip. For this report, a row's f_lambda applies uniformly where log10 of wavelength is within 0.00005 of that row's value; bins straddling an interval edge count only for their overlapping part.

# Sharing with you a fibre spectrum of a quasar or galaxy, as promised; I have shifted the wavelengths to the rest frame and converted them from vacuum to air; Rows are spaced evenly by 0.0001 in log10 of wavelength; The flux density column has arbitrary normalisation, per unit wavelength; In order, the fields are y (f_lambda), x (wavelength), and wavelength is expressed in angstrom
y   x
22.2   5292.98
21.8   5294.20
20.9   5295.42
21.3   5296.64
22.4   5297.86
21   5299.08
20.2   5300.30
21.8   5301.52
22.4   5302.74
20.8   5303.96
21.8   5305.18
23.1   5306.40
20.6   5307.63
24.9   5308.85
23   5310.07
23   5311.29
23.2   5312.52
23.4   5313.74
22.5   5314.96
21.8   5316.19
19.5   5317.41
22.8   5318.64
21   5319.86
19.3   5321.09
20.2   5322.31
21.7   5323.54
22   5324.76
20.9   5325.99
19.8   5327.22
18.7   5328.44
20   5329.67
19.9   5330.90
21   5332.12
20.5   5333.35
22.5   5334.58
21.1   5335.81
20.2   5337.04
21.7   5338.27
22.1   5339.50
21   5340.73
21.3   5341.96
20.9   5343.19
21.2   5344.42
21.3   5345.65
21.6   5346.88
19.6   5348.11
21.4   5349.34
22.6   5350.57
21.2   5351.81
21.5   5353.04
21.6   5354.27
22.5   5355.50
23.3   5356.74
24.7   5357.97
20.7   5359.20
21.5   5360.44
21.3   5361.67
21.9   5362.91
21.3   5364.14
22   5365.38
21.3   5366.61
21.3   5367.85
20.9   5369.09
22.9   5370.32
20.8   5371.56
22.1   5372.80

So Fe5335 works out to 2.4 angstrom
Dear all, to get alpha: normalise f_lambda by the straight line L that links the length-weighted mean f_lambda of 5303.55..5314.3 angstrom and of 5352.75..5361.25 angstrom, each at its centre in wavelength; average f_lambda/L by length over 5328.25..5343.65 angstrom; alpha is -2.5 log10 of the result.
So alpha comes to 0.078 mag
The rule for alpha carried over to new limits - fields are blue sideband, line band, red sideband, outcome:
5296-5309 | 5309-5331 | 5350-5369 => 0.02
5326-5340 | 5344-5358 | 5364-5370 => -0.03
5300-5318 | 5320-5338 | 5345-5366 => 0.07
